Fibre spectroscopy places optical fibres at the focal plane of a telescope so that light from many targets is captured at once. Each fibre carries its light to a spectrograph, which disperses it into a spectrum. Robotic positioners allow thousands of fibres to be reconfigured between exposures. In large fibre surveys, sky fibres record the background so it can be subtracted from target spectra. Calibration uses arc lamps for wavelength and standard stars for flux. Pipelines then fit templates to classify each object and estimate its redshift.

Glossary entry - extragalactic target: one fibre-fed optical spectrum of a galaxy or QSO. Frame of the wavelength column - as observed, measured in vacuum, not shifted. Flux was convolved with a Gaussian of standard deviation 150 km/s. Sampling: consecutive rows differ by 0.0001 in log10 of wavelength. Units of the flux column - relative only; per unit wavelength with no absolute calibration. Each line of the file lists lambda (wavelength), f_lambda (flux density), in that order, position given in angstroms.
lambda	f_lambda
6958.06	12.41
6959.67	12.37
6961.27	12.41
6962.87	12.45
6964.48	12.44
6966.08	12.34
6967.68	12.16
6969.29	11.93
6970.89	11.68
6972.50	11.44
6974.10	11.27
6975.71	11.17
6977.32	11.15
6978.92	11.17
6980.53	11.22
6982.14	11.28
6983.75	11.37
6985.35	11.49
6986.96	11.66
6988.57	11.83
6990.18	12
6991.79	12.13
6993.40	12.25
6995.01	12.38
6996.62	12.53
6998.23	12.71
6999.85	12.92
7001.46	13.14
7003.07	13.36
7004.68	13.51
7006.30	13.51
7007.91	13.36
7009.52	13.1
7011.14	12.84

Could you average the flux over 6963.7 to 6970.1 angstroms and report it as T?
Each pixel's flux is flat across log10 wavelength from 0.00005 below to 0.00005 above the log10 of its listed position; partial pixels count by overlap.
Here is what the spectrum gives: 12.2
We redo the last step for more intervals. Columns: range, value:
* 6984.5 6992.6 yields 11.8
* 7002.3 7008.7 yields 13.4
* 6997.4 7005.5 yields 13.1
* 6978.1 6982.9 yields 11.2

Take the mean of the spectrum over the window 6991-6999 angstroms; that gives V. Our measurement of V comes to 12.4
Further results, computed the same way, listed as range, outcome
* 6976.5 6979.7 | 11.2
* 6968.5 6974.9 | 11.6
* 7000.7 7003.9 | 13.3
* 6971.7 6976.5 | 11.3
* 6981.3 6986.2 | 11.4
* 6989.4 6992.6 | 12.1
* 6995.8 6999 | 12.6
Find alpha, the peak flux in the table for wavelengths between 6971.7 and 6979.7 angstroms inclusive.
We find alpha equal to 11.44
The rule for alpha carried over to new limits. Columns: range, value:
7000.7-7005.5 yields 13.51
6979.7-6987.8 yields 11.66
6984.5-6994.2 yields 12.25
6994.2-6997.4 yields 12.53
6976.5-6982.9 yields 11.28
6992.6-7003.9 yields 13.36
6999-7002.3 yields 13.14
